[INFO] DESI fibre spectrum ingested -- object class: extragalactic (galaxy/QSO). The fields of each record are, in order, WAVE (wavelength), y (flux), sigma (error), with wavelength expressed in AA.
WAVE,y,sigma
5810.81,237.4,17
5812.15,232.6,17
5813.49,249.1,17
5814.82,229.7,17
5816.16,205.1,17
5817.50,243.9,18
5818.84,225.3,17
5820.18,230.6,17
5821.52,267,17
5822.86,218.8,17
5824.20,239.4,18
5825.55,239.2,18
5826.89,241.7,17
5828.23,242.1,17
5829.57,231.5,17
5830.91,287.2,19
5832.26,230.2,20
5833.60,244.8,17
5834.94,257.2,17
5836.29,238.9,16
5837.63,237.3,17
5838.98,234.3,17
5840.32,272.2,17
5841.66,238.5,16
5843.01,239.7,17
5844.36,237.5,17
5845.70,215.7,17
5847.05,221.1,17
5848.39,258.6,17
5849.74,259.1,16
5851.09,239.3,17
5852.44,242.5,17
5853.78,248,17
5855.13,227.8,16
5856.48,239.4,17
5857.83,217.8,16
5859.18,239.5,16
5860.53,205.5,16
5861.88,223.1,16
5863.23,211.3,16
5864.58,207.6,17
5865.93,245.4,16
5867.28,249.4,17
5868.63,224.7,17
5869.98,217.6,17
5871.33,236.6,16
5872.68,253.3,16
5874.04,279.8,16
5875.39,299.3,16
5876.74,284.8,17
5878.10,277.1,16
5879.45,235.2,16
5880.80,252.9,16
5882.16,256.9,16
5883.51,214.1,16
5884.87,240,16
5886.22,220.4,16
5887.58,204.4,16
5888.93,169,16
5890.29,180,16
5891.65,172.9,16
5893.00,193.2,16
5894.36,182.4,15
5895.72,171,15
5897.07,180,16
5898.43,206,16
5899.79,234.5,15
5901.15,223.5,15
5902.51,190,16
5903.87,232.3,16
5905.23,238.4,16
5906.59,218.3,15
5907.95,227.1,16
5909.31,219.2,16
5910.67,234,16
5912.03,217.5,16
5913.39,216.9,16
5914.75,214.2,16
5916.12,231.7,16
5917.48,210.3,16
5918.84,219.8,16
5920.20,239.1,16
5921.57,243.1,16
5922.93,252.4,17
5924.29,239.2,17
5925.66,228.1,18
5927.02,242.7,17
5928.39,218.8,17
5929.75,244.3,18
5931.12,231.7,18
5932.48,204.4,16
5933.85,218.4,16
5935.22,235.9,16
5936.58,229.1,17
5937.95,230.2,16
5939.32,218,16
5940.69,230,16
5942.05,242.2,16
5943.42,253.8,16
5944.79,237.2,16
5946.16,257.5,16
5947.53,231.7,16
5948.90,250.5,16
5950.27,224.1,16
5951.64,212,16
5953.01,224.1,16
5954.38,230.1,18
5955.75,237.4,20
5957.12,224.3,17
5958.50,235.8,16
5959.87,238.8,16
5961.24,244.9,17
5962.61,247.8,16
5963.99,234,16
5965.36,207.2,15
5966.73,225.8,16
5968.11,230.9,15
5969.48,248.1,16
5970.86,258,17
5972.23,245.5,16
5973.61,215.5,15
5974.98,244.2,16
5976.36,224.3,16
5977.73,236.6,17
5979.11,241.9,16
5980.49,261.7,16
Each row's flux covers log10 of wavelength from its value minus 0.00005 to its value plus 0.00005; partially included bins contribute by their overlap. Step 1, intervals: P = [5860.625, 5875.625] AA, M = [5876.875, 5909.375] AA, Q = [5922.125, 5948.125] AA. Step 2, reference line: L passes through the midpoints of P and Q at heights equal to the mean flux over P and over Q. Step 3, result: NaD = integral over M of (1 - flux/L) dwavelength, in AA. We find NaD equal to 2.9 AA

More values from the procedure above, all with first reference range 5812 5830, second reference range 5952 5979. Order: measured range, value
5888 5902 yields 2.6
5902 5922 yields 1.0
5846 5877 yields -0.6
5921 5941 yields 0.3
